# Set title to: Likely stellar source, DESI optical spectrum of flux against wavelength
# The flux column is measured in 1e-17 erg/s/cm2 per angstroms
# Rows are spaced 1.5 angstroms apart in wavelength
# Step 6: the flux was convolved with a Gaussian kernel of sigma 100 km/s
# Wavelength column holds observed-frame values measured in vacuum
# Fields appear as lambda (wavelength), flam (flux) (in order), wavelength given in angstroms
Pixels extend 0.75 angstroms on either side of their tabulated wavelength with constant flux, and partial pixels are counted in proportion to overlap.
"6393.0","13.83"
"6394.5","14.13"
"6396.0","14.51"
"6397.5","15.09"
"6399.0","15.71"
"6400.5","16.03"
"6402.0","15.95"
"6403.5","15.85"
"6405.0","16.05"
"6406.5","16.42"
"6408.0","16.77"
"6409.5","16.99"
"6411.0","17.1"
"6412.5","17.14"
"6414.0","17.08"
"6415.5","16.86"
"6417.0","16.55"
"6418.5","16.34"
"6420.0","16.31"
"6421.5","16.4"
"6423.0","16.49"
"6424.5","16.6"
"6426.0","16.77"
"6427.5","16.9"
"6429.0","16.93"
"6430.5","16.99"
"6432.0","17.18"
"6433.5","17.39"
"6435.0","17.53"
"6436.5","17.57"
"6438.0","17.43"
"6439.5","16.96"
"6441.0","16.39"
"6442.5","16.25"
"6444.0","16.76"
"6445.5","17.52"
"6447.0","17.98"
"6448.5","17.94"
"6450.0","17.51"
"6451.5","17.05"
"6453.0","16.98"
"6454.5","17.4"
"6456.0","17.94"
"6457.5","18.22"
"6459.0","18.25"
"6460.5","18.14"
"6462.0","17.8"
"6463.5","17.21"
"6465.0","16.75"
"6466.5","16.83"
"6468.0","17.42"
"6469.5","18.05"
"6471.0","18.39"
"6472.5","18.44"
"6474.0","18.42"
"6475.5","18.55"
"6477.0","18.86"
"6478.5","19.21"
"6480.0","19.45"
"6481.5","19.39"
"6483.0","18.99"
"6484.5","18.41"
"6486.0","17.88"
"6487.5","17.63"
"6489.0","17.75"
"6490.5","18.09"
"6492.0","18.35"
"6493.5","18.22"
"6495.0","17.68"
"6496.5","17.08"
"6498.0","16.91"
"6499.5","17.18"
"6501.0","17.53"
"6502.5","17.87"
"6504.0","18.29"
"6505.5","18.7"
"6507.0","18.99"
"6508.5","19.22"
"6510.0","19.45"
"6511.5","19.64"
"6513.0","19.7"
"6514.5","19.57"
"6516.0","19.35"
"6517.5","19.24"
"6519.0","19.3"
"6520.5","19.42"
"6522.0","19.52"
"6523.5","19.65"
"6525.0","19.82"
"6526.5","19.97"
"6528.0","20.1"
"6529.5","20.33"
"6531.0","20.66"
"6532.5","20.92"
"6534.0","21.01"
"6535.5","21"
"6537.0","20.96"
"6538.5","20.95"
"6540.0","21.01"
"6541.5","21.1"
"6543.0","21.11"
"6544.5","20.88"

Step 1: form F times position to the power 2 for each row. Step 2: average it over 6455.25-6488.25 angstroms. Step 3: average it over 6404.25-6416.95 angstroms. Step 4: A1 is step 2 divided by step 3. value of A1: 1.10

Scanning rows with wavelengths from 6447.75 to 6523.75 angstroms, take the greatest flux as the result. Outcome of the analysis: 19.7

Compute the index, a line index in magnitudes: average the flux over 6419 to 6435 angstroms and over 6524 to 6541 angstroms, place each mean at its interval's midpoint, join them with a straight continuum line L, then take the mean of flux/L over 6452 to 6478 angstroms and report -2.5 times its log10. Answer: 0.02 mag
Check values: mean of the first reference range 16.8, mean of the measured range 17.9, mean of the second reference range 20.6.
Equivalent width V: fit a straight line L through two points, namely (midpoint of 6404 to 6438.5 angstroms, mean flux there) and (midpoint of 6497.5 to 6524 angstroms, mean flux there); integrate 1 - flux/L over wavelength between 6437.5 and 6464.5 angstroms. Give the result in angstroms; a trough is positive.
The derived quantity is 0.15 angstroms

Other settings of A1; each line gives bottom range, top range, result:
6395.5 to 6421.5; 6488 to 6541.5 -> 1.22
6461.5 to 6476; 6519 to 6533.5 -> 1.15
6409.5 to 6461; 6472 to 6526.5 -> 1.11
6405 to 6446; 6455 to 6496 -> 1.09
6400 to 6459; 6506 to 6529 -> 1.18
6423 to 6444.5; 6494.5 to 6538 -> 1.17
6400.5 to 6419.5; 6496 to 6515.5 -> 1.15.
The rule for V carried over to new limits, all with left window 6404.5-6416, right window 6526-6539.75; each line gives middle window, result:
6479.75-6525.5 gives 2.5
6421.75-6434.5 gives 0.4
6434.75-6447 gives 0.5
